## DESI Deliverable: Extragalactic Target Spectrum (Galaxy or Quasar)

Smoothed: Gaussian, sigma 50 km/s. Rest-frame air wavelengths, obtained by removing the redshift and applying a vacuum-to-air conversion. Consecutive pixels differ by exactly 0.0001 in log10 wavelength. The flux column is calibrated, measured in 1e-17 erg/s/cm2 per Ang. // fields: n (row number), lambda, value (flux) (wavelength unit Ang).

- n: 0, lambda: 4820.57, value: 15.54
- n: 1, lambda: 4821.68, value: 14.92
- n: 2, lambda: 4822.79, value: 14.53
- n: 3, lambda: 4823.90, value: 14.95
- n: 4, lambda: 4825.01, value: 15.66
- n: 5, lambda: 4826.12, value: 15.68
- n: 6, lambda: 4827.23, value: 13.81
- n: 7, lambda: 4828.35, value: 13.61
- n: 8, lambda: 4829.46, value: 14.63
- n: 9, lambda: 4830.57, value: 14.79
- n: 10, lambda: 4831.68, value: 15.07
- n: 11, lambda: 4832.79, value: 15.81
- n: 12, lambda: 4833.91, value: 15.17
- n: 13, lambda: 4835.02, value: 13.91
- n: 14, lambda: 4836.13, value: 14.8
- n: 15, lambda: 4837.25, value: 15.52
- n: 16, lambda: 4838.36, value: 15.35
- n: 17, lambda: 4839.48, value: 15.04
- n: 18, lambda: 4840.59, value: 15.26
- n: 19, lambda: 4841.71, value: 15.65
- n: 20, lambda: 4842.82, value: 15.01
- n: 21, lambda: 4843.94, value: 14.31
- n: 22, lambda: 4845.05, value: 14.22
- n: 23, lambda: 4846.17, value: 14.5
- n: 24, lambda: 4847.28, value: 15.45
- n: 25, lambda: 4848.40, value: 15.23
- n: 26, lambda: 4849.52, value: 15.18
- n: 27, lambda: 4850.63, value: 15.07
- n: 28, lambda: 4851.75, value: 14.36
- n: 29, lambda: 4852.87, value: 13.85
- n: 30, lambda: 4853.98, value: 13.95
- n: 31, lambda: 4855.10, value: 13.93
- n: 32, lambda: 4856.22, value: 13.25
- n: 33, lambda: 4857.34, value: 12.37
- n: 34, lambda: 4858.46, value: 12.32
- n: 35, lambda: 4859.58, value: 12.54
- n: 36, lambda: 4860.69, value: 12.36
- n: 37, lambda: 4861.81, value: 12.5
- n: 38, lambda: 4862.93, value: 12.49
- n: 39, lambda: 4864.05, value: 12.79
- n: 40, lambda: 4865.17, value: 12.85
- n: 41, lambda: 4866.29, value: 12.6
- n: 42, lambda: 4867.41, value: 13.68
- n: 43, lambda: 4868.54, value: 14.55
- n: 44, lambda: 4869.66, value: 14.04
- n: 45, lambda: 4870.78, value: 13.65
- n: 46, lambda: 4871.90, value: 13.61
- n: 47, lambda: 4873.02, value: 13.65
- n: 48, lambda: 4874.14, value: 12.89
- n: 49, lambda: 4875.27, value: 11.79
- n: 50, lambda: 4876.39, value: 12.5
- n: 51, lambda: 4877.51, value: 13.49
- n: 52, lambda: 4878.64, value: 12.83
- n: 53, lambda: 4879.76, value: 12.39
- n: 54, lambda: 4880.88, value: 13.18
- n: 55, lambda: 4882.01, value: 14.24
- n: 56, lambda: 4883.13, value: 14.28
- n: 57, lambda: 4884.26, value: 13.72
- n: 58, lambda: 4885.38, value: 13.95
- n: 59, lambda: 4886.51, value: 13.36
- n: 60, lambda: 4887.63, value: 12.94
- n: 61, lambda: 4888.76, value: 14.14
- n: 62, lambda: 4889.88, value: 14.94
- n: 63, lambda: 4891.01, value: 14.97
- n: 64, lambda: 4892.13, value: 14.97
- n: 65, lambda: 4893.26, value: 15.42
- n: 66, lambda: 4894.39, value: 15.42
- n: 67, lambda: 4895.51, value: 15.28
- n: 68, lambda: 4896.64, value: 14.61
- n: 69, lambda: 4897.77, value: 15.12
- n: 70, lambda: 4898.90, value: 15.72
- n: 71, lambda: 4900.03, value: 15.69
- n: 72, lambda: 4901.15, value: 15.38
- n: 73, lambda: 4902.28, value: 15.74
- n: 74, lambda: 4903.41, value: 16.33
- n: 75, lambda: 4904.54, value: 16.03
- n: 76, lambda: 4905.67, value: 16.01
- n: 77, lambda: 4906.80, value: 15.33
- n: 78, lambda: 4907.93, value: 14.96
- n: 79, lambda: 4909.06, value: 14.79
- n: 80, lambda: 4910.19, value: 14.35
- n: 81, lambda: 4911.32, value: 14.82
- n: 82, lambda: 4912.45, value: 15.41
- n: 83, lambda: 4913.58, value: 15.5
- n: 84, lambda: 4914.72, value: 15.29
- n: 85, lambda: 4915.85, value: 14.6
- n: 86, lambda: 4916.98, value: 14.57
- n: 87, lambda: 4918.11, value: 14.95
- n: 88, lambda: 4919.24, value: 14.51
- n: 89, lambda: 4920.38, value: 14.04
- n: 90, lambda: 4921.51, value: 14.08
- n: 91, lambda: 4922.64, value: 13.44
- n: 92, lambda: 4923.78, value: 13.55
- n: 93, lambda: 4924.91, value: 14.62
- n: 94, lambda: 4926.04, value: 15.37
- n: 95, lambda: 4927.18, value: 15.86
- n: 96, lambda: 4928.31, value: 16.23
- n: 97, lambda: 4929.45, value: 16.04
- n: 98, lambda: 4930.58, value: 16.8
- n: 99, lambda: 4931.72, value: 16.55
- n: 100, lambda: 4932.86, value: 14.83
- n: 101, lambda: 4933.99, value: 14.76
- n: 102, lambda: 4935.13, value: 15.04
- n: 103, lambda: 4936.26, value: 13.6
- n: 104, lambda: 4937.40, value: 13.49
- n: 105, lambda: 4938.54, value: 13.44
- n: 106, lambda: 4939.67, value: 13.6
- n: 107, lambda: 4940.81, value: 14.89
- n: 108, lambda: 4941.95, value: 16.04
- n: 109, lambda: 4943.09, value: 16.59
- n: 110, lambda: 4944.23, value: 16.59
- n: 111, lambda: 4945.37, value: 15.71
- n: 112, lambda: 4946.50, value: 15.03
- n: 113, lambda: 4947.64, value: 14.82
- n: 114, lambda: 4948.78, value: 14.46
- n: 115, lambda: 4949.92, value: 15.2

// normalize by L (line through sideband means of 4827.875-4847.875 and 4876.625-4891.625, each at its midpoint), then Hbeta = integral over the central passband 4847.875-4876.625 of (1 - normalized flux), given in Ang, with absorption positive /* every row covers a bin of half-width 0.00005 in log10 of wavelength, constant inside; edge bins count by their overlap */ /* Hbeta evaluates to 1.8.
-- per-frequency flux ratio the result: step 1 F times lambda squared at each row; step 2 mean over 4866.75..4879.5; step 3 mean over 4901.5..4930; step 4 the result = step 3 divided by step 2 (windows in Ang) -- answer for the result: 1.15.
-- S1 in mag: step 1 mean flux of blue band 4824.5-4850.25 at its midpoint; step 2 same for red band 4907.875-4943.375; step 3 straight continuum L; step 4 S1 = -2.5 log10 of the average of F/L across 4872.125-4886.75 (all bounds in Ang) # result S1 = 0.128 mag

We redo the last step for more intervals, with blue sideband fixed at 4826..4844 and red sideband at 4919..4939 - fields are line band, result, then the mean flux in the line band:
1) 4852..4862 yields 0.14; 13.1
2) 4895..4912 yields -0.04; 15.3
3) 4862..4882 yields 0.13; 13.1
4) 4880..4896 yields 0.04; 14.3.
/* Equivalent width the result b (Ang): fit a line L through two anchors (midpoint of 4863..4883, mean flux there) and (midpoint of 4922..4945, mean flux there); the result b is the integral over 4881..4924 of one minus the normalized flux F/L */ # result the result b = -2.1 Ang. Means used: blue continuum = 13.2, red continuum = 15.1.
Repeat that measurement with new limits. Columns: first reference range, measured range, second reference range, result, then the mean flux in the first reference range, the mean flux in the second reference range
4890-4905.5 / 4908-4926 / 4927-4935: 1.21 Ang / 15.4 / 15.8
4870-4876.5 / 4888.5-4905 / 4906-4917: -1.24 Ang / 13.1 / 15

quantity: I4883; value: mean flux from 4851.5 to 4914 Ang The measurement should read 14.1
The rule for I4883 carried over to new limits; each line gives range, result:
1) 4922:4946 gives 15.1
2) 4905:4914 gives 15.2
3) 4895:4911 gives 15.4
